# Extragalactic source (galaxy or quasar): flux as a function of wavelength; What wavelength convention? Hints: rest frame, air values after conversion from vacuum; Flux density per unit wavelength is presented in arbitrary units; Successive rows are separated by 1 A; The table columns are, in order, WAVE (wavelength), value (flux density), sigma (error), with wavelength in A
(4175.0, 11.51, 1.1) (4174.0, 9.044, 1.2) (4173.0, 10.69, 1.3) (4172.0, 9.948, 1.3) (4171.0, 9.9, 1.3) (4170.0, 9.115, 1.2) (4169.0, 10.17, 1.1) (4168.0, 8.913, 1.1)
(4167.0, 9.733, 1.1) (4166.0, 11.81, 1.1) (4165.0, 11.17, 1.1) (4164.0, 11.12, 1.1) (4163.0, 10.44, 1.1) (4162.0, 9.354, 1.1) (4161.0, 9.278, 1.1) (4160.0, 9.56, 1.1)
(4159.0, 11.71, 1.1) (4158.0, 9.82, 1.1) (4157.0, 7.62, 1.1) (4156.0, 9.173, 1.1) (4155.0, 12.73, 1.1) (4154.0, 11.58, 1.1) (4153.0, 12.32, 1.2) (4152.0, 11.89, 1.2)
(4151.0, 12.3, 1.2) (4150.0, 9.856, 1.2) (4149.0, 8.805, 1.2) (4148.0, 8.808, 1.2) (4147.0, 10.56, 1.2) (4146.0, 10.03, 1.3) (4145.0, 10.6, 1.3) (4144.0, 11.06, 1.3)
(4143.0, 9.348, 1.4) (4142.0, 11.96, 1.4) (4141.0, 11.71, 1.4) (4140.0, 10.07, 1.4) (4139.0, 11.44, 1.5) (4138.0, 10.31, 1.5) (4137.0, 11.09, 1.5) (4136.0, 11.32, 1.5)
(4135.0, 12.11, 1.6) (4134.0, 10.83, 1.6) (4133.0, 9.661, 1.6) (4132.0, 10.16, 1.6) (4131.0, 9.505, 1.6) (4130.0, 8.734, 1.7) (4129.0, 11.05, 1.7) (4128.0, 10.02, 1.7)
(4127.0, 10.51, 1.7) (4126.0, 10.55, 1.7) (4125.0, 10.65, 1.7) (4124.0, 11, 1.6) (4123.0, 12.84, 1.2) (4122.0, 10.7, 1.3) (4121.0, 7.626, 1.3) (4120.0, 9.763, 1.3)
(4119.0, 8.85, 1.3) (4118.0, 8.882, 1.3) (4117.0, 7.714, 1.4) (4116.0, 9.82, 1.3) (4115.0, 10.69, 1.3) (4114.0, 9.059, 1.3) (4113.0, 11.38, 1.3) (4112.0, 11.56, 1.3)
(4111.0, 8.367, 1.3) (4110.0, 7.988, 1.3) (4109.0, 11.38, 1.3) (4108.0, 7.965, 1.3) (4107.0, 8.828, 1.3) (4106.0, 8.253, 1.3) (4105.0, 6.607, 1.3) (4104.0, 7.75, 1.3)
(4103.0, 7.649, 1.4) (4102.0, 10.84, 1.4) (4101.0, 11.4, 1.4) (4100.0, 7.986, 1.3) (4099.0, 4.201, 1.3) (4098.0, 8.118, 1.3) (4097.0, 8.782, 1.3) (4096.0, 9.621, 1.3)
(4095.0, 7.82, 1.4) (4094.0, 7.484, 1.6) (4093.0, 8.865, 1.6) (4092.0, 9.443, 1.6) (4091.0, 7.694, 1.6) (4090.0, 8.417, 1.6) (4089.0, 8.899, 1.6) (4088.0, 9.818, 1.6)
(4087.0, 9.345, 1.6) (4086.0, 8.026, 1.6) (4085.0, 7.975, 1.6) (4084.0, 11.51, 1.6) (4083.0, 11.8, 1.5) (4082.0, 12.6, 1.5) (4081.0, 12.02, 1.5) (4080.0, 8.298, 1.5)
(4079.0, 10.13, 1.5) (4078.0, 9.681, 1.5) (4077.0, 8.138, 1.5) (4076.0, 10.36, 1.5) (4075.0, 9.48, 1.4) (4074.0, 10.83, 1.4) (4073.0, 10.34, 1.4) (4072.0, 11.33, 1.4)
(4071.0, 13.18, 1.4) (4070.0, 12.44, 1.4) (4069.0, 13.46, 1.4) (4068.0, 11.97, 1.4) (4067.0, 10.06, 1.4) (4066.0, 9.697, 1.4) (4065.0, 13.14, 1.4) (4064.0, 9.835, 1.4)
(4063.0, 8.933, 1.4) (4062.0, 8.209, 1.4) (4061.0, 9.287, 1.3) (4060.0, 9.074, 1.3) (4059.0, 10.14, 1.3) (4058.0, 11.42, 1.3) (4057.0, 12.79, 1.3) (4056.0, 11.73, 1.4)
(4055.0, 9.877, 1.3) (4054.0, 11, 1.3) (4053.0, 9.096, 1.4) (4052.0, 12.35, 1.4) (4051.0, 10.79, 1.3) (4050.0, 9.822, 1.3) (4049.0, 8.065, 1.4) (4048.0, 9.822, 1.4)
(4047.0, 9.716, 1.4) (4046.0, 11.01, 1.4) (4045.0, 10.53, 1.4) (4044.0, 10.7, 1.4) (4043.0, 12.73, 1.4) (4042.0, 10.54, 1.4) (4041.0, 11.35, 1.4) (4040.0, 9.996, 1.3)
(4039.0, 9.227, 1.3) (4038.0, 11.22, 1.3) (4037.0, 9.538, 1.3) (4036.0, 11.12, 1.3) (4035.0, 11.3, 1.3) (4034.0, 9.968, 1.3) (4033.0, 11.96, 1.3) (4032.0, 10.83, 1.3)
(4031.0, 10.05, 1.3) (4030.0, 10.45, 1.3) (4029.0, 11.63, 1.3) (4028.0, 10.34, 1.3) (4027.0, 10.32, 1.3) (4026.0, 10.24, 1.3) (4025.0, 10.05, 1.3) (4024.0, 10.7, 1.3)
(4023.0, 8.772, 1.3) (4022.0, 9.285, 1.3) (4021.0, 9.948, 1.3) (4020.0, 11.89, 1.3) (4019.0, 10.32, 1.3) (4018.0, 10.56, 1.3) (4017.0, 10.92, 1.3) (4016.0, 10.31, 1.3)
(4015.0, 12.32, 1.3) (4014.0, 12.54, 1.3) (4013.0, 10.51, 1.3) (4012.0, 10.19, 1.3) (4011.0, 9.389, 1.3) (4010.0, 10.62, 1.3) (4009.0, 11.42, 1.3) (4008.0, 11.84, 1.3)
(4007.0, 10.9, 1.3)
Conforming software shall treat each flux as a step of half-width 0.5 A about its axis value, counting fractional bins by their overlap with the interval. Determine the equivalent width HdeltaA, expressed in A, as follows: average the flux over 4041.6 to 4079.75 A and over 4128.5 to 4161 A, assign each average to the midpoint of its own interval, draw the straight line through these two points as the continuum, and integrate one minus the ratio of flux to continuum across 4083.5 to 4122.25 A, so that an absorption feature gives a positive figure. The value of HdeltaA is 6.1 A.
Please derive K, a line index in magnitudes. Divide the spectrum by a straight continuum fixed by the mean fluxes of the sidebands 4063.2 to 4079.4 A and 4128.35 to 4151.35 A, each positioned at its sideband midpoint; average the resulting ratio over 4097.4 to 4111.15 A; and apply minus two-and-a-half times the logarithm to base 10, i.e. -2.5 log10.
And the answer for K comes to 0.26 mag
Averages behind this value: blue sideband 10.8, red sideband 10.5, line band 8.38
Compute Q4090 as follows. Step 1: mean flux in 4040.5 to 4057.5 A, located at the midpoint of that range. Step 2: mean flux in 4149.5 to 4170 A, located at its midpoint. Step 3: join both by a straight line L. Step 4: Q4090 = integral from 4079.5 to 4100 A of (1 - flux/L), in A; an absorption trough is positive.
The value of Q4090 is 3.1 A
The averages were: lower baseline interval 10.7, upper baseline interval 10.5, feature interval 9.01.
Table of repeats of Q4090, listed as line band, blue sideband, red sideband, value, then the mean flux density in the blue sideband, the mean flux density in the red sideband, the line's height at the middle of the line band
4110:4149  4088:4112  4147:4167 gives -2.8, 8.54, 10.5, 9.54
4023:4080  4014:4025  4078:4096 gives -2.9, 10.6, 9.43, 10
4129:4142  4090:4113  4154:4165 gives -1.5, 8.63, 10.2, 9.55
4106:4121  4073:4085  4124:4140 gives 1.6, 10.3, 10.5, 10.5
